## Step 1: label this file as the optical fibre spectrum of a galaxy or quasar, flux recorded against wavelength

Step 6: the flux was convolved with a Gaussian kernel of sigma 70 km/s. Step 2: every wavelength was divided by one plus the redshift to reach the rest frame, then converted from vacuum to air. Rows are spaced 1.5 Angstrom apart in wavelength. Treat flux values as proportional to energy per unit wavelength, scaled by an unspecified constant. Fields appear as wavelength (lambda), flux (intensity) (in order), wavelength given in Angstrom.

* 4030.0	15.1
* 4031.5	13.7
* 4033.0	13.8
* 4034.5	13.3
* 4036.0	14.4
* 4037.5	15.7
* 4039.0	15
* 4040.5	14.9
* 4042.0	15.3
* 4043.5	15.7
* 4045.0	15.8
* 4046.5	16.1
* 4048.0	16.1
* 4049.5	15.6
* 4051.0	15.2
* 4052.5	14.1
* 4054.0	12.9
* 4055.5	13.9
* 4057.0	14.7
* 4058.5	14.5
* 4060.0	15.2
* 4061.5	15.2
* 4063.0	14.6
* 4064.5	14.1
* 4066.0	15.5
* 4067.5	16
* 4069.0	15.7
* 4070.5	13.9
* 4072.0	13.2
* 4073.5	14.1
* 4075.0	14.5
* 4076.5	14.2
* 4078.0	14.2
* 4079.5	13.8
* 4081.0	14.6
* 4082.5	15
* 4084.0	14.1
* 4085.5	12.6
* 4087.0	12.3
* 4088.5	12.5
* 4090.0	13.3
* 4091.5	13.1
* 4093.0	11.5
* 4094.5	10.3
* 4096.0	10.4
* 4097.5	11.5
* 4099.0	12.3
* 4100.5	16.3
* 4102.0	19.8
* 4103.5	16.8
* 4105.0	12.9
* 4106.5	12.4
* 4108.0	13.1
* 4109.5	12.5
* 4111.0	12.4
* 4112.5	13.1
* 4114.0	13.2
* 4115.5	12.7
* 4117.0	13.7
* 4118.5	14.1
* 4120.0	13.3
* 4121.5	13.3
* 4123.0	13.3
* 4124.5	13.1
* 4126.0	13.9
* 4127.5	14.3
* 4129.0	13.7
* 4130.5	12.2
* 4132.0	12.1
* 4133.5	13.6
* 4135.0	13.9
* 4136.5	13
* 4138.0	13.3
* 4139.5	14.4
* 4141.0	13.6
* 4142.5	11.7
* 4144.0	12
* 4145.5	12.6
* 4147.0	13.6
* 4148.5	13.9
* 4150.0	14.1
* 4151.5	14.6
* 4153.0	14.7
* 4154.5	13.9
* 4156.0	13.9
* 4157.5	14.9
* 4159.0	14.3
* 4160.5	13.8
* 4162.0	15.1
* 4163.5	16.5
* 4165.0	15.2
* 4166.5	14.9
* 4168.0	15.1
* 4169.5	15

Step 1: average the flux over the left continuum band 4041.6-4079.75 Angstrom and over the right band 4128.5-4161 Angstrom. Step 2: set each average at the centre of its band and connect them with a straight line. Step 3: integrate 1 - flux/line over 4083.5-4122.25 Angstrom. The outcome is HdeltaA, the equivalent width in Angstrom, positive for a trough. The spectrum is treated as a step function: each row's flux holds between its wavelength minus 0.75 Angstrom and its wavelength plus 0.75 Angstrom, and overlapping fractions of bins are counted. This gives 2.6 Angstrom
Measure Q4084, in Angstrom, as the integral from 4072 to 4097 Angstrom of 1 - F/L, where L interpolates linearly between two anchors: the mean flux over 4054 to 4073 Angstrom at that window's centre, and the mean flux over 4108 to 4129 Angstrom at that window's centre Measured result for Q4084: 1.8 Angstrom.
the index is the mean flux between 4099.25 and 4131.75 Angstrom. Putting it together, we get 13.8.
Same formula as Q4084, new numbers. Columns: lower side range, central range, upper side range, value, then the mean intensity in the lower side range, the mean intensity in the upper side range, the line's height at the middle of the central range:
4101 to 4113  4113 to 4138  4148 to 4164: 1.7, 14.2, 14.5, 14.3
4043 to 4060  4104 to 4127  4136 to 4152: 1.1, 15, 13.3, 13.8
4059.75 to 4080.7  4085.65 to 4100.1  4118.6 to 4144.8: 2.1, 14.6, 13.2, 14.1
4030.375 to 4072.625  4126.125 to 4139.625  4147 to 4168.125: 1.2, 14.8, 14.6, 14.6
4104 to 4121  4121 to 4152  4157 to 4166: 1.5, 13.1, 15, 14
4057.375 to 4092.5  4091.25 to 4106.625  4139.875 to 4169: 0.8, 14.2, 14.1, 14.2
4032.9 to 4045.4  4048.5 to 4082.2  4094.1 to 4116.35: -0.6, 14.9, 13.4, 14.3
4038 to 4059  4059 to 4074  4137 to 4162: 0.0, 15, 13.7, 14.8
